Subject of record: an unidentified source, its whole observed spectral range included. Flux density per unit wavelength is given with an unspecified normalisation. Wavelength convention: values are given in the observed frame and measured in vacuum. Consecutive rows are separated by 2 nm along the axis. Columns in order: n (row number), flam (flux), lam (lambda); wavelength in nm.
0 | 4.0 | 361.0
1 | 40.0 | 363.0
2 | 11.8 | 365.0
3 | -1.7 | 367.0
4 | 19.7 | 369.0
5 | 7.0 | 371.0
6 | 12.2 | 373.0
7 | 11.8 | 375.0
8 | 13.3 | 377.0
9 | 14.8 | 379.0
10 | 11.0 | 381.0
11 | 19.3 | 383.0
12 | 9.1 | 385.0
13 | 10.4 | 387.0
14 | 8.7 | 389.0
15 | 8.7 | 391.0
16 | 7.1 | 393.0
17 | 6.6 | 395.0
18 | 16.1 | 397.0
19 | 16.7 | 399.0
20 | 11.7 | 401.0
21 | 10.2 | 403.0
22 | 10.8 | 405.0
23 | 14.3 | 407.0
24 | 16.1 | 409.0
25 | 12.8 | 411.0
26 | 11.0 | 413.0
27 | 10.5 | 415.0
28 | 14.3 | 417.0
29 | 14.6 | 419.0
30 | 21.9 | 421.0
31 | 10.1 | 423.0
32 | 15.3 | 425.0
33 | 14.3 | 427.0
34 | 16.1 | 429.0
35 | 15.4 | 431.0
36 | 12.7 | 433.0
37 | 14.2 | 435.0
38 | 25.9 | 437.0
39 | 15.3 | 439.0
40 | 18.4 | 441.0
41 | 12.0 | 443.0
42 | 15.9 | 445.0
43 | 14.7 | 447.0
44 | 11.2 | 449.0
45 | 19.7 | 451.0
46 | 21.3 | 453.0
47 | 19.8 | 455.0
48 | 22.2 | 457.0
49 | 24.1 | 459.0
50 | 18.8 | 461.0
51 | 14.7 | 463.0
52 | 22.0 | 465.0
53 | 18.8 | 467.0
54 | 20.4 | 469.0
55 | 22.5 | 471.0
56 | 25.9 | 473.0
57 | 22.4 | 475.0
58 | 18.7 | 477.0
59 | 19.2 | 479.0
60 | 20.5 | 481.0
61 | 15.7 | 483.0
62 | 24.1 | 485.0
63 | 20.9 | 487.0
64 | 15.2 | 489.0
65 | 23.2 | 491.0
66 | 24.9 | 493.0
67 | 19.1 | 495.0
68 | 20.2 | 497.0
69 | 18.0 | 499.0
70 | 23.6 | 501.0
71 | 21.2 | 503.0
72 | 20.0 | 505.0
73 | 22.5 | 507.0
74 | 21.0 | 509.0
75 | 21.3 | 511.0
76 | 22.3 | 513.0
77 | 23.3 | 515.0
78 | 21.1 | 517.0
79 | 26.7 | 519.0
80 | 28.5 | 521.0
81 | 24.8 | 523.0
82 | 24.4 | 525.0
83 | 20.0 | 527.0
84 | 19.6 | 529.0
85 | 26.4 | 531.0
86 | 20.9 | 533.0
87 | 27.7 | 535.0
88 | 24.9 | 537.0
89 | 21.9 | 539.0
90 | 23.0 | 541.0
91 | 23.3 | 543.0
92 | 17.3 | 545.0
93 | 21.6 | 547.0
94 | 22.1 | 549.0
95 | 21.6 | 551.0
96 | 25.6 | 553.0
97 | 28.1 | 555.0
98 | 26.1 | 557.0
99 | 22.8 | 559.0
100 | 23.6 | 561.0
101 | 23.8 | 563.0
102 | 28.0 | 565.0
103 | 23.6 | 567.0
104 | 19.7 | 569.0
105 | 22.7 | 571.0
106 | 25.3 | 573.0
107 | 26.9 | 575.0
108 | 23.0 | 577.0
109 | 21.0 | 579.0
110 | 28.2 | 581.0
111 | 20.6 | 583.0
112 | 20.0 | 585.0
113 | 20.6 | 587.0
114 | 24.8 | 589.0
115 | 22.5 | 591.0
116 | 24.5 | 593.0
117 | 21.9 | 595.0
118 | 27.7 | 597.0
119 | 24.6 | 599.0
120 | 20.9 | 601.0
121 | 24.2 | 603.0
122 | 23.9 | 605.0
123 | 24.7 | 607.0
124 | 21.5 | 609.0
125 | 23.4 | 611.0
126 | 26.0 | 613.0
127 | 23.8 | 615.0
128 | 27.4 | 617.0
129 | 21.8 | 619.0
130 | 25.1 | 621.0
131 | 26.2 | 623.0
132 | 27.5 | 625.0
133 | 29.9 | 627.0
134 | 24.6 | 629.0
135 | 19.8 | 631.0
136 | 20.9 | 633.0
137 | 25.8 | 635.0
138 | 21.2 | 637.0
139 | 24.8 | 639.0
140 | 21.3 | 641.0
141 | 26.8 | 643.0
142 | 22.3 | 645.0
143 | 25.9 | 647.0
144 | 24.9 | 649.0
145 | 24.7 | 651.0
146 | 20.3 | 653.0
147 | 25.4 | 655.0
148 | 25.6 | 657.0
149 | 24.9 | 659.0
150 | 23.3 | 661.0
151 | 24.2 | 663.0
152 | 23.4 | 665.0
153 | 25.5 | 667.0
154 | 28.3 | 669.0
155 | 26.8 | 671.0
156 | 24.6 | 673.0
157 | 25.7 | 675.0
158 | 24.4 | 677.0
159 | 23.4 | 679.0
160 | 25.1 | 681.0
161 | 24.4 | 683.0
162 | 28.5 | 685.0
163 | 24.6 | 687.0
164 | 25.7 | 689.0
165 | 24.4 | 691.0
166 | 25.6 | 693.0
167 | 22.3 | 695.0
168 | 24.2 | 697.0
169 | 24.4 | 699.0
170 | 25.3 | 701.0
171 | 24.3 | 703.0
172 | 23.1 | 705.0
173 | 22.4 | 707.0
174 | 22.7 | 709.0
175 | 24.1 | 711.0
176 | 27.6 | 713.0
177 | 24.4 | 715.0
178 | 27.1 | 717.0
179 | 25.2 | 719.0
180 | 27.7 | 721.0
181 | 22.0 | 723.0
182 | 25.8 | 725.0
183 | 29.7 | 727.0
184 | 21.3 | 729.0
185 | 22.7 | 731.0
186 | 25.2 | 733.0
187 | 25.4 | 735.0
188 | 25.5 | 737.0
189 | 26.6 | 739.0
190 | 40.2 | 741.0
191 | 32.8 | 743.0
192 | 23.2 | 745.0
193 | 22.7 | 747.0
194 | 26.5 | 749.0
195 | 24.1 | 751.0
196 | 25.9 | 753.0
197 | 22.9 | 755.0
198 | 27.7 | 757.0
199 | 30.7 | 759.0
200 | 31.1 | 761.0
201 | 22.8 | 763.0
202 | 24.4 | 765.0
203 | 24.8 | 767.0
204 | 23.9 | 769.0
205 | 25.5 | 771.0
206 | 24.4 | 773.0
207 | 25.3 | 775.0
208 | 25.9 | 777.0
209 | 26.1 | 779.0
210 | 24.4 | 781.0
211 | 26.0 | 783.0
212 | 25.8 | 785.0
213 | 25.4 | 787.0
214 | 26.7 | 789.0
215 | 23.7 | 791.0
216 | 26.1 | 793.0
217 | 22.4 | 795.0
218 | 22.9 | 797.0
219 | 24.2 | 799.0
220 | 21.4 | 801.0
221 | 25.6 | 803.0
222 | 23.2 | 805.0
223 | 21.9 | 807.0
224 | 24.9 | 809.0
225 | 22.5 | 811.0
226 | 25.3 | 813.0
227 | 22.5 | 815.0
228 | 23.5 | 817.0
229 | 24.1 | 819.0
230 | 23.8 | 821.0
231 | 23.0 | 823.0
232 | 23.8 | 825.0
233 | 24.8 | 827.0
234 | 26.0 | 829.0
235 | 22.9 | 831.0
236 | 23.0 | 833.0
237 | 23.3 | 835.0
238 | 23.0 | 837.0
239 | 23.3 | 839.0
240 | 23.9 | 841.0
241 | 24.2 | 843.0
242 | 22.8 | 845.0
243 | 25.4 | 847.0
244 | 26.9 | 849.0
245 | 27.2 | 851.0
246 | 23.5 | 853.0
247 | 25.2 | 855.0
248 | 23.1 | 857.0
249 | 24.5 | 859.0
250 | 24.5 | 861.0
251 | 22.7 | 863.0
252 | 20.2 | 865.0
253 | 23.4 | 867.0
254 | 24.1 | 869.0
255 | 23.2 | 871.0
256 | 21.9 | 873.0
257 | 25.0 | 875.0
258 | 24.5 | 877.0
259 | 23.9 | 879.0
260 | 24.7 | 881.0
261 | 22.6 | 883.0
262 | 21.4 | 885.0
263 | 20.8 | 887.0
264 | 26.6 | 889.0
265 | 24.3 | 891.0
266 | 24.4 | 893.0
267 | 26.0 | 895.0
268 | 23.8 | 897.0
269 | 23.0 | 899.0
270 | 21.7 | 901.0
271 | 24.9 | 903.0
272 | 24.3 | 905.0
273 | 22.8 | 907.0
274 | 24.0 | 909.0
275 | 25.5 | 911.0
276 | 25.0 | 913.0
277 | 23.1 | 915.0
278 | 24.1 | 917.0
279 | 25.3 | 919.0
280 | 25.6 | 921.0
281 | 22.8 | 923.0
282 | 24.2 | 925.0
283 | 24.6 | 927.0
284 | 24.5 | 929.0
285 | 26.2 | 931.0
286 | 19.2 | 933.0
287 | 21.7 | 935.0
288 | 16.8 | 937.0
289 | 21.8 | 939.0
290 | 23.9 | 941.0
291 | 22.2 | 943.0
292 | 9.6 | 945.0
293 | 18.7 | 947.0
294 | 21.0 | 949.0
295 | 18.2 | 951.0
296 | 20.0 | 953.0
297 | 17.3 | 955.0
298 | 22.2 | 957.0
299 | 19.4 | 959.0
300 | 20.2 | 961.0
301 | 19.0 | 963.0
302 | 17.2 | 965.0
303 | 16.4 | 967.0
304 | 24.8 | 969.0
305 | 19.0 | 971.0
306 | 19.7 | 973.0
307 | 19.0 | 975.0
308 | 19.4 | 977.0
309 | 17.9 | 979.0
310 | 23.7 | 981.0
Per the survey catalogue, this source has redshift 0.129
